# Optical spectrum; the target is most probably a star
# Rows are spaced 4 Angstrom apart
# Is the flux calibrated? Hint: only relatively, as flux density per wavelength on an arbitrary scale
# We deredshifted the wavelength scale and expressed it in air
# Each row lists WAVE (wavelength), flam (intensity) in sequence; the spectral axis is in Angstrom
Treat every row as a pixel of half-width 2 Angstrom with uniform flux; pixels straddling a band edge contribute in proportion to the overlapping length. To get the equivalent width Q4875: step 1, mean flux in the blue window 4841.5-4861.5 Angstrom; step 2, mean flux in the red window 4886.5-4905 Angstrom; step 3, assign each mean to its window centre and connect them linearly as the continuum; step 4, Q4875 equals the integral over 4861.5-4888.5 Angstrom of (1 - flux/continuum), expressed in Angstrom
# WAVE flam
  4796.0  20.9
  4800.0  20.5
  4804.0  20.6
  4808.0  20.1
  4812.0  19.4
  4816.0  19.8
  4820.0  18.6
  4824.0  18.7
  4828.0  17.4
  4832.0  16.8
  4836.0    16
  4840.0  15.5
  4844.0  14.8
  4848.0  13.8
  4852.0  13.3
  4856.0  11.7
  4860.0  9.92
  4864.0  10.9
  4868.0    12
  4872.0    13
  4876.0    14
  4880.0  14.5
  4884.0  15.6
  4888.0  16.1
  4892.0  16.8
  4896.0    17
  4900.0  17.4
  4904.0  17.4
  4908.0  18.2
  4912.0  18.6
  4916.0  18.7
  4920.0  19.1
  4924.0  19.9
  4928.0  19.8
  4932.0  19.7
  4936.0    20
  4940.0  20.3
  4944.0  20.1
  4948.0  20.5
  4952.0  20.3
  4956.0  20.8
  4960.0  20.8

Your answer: 2.78 Angstrom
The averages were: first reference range 12.8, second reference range 16.9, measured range 13.5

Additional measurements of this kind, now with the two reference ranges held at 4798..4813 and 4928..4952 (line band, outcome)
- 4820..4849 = 5.4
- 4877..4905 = 5.4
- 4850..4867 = 7.3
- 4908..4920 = 0.9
